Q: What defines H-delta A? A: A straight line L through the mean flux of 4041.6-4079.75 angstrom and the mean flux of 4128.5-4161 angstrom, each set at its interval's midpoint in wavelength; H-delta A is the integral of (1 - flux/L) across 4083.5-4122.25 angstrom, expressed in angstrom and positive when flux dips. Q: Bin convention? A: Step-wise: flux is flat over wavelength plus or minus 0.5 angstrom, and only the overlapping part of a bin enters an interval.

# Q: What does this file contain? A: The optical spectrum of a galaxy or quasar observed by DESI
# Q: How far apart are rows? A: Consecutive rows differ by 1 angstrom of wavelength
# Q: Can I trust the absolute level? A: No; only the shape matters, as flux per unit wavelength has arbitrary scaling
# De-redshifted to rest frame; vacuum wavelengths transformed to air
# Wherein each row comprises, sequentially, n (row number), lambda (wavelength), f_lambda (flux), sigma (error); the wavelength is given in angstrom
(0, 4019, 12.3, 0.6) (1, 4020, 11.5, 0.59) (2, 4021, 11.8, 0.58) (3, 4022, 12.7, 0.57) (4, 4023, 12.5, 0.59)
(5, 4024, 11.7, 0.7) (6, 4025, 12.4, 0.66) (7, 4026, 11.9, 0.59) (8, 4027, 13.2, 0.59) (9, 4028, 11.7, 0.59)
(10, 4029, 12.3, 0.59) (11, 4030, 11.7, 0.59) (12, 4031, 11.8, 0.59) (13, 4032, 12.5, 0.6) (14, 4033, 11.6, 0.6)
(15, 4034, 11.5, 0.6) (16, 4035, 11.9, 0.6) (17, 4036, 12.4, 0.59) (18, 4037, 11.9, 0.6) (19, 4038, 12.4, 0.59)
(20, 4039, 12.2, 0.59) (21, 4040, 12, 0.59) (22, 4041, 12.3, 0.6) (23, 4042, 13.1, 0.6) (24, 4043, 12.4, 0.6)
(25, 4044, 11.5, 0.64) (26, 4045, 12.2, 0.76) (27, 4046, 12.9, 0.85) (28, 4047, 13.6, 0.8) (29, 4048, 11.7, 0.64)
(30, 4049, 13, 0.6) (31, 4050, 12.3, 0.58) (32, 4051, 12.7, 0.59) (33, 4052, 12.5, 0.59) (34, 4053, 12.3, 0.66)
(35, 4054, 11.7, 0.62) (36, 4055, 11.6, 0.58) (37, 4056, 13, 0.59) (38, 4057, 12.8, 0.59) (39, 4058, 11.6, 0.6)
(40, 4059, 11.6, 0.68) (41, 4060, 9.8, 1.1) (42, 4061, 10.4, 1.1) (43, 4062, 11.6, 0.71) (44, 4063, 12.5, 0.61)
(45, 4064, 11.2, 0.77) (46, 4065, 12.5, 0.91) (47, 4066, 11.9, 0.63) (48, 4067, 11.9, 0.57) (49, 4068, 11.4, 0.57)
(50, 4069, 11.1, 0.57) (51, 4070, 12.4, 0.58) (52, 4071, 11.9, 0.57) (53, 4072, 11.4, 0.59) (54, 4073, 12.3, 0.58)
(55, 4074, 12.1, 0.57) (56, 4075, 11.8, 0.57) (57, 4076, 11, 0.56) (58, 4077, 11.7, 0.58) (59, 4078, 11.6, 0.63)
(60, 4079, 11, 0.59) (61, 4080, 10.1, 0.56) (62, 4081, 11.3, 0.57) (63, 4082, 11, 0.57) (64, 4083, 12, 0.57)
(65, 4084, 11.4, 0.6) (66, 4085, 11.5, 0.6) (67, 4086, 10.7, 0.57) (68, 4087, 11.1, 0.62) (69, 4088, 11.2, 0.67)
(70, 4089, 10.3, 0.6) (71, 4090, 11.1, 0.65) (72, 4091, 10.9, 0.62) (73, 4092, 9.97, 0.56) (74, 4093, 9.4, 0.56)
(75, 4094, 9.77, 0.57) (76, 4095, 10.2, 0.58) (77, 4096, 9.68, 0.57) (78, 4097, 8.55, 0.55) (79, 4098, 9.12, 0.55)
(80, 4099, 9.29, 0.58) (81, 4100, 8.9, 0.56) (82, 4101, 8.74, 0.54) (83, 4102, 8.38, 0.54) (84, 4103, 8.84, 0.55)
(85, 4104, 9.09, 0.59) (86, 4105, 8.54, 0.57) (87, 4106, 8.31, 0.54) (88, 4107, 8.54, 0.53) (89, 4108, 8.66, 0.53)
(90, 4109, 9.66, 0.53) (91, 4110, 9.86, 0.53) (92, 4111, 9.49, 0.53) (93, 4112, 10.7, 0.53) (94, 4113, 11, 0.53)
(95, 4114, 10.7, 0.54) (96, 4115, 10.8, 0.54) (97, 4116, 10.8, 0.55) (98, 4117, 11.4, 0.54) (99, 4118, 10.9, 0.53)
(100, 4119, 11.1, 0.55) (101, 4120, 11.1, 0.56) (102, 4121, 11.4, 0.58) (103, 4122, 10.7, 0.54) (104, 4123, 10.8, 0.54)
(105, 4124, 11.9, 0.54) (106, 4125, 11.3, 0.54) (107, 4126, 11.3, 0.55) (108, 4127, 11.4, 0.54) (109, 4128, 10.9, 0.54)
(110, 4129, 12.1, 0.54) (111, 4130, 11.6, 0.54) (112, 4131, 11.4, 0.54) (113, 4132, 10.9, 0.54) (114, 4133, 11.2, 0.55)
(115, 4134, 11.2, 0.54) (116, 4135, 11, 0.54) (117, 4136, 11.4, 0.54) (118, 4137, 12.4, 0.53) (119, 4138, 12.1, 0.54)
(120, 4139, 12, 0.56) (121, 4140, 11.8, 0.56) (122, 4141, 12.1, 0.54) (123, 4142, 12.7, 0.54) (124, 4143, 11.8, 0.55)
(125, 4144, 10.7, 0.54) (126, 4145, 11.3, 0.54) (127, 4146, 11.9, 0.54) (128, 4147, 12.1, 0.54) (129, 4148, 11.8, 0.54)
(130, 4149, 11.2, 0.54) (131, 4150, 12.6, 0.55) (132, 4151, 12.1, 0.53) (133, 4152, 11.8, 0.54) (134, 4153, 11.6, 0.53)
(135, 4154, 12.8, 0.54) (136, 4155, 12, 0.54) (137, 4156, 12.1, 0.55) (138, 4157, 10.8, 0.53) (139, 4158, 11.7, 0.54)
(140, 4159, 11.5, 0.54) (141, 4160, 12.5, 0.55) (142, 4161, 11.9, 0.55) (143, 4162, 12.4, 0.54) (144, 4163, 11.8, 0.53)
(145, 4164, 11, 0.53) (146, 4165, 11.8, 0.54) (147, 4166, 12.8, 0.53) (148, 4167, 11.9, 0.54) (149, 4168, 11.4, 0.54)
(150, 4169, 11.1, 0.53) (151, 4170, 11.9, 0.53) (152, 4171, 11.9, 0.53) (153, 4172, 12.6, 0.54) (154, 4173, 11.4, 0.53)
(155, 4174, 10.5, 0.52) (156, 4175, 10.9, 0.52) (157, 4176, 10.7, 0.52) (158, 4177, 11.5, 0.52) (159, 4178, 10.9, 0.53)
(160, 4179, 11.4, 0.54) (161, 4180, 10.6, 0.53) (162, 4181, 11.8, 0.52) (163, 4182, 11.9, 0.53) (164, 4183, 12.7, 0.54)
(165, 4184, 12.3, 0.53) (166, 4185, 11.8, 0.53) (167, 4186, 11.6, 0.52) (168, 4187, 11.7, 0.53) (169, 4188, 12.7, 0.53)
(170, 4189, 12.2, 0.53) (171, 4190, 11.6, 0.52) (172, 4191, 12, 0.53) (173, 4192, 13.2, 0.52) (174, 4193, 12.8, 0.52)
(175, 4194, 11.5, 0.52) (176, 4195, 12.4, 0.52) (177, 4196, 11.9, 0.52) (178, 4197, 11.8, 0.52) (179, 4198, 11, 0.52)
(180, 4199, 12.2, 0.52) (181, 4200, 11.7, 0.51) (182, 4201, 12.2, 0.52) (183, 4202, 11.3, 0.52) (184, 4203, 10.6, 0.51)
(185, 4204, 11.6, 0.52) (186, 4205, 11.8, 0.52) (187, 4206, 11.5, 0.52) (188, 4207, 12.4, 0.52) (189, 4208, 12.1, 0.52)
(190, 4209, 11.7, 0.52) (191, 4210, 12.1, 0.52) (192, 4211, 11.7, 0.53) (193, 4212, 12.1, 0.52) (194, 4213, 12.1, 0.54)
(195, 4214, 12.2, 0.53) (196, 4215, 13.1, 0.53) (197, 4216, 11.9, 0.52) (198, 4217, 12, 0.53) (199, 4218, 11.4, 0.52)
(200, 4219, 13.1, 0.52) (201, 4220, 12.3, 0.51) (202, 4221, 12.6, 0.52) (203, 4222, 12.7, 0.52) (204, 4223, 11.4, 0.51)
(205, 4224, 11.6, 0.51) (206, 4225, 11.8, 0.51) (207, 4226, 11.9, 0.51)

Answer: 5.9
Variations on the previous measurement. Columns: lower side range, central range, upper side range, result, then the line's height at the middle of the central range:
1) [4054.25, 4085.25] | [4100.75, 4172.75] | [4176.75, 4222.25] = 3.6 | 11.8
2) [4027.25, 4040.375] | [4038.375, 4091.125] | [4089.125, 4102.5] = -4.8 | 10.8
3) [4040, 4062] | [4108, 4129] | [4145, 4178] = 1.8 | 11.9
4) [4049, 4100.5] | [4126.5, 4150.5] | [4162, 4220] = -0.2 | 11.6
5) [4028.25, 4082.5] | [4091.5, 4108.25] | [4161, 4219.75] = 4.0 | 11.9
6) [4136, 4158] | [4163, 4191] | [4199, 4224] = 0.6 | 11.9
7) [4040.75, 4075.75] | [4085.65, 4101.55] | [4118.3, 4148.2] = 2.5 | 11.8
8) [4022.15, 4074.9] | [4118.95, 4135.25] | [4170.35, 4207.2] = 0.8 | 11.9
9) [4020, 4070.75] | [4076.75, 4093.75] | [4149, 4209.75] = 1.5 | 12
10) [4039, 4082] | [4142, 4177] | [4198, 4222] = 0.7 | 12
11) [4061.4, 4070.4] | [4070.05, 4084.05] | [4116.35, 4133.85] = 0.2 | 11.7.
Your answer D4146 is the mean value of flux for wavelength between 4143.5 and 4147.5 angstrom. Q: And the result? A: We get 11.5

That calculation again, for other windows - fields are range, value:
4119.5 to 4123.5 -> 11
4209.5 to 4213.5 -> 12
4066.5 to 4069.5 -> 11.5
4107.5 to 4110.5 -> 9.39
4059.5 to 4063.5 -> 11.1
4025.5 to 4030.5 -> 12.2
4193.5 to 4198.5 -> 11.7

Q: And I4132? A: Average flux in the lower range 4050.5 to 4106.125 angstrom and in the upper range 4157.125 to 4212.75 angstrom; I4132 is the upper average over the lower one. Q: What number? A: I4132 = 1.1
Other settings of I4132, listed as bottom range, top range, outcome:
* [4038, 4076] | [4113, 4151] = 0.95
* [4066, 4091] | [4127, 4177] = 1.03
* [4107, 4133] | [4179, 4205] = 1.10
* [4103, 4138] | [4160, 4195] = 1.10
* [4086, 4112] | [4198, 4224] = 1.25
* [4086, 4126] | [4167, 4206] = 1.16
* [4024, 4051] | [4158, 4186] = 0.95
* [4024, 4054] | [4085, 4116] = 0.80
